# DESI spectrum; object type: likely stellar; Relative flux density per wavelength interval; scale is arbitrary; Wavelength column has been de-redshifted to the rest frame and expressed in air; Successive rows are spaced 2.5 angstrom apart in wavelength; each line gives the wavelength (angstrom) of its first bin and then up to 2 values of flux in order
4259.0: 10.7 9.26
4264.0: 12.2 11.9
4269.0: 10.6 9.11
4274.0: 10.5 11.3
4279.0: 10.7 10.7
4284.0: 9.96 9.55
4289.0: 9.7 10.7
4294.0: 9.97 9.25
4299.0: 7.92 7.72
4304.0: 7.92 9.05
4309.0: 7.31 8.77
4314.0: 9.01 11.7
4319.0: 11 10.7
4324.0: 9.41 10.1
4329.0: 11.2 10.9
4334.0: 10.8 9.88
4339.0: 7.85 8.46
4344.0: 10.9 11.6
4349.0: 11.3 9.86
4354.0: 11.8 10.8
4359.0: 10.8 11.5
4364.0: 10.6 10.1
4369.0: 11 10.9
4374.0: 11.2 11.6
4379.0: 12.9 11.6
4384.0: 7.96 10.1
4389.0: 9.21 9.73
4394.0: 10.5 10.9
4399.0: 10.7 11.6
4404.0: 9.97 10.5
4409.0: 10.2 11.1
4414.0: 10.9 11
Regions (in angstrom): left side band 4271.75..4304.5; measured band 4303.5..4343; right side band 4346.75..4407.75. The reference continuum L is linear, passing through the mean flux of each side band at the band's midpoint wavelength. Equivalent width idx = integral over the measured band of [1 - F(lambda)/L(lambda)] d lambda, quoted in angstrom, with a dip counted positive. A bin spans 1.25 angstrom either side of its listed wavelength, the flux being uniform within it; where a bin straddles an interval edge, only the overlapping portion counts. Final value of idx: 1.7 angstrom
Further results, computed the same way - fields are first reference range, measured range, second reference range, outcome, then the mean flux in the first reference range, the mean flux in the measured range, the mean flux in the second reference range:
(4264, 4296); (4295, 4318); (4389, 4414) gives 3.7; 10.4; 8.78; 10.5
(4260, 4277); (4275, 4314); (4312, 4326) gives 4.1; 10.7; 9.36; 10.3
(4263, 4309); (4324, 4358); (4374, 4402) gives -0.4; 9.85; 10.4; 10.6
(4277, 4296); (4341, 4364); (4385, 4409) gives -1.3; 10.2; 10.8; 10.3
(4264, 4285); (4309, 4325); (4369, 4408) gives 1.2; 10.7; 9.89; 10.6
